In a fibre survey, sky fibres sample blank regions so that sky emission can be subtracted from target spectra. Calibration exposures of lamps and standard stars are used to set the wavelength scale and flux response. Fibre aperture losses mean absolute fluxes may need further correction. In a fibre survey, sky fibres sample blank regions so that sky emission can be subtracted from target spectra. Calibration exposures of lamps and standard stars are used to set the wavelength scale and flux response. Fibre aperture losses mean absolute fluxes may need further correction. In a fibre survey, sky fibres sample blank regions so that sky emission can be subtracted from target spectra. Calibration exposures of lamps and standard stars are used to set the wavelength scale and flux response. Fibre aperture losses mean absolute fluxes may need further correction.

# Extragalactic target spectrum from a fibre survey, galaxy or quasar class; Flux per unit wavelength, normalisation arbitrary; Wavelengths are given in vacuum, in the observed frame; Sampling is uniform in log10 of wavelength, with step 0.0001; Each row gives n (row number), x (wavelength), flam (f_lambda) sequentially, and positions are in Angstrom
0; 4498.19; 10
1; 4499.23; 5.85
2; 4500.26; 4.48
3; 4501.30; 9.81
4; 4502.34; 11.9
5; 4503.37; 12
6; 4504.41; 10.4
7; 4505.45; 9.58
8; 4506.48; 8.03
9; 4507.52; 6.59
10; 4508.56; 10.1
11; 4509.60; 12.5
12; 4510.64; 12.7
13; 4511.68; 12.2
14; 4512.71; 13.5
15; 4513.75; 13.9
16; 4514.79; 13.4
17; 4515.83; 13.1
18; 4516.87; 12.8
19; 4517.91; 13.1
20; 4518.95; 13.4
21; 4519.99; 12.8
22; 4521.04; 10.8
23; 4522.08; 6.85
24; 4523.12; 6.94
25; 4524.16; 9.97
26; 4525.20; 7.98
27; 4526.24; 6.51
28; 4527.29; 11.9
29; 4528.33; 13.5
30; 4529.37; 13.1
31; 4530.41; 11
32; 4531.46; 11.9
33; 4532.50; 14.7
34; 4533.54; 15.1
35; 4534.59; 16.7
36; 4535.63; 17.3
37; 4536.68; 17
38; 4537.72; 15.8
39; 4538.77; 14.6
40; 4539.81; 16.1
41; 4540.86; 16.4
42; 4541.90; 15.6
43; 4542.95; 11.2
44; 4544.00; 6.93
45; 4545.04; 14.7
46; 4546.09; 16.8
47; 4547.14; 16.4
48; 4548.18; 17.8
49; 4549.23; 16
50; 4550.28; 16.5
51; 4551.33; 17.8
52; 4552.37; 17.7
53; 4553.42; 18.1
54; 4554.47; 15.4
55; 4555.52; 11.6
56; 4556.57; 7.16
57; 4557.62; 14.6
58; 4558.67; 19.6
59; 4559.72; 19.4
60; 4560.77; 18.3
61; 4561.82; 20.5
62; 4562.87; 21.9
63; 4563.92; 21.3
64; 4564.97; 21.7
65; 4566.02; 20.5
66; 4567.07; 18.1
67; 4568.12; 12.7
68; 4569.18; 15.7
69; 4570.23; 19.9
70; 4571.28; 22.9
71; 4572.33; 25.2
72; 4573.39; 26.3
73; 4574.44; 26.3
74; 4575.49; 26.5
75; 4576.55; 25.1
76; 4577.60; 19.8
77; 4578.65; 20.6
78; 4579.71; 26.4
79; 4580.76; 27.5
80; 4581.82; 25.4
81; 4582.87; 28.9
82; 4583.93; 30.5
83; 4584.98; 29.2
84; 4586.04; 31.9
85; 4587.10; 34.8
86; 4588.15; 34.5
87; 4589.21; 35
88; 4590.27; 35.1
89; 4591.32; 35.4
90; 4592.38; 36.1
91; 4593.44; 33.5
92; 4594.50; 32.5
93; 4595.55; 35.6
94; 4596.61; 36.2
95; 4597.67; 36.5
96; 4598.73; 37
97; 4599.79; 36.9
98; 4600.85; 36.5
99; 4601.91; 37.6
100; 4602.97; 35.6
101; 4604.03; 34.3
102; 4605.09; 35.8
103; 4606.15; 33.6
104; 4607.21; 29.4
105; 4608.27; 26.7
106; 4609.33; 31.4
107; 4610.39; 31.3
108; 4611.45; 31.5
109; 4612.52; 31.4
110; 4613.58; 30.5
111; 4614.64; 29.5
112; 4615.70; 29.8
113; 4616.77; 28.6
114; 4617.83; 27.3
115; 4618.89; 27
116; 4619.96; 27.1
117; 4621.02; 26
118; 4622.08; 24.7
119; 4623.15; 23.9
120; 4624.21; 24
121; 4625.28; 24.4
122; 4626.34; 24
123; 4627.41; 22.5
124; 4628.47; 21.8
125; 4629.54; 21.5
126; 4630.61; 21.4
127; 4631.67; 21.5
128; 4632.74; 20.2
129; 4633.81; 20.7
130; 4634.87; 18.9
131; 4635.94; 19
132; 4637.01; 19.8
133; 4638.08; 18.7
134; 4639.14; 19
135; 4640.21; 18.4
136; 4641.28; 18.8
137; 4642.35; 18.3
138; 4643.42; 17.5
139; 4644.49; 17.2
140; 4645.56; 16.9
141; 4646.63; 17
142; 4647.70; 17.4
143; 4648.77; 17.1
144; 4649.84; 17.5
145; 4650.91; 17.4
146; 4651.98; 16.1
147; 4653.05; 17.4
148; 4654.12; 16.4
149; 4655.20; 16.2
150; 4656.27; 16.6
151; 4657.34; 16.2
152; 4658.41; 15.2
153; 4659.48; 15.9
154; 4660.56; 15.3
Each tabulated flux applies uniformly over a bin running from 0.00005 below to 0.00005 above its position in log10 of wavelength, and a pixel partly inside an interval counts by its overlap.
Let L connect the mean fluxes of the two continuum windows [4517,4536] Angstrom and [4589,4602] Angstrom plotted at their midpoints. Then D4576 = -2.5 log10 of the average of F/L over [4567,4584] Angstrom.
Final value 0.23 mag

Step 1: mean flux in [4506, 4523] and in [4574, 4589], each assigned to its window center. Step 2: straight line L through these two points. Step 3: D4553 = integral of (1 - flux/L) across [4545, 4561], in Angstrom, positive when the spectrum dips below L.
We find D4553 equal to 3.6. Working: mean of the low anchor 11.5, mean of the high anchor 27.8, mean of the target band 16.1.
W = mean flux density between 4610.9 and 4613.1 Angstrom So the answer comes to 31.4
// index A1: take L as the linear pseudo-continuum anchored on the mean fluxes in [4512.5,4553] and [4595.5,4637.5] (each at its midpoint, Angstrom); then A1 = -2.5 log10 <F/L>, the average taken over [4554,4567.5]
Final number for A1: 0.05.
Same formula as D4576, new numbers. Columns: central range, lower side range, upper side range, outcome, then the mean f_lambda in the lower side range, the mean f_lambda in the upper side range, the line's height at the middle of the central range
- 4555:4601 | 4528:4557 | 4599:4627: -0.14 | 14.8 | 30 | 22.4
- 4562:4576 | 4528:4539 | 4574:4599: 0.19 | 14.6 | 30.8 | 25.5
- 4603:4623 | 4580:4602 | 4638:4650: -0.11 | 33.5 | 17.8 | 27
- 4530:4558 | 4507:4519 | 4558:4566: 0.16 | 12.2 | 20.3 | 17.3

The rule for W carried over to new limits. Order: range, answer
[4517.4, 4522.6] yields 11.4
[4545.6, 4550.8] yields 16.7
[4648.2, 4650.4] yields 17.3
